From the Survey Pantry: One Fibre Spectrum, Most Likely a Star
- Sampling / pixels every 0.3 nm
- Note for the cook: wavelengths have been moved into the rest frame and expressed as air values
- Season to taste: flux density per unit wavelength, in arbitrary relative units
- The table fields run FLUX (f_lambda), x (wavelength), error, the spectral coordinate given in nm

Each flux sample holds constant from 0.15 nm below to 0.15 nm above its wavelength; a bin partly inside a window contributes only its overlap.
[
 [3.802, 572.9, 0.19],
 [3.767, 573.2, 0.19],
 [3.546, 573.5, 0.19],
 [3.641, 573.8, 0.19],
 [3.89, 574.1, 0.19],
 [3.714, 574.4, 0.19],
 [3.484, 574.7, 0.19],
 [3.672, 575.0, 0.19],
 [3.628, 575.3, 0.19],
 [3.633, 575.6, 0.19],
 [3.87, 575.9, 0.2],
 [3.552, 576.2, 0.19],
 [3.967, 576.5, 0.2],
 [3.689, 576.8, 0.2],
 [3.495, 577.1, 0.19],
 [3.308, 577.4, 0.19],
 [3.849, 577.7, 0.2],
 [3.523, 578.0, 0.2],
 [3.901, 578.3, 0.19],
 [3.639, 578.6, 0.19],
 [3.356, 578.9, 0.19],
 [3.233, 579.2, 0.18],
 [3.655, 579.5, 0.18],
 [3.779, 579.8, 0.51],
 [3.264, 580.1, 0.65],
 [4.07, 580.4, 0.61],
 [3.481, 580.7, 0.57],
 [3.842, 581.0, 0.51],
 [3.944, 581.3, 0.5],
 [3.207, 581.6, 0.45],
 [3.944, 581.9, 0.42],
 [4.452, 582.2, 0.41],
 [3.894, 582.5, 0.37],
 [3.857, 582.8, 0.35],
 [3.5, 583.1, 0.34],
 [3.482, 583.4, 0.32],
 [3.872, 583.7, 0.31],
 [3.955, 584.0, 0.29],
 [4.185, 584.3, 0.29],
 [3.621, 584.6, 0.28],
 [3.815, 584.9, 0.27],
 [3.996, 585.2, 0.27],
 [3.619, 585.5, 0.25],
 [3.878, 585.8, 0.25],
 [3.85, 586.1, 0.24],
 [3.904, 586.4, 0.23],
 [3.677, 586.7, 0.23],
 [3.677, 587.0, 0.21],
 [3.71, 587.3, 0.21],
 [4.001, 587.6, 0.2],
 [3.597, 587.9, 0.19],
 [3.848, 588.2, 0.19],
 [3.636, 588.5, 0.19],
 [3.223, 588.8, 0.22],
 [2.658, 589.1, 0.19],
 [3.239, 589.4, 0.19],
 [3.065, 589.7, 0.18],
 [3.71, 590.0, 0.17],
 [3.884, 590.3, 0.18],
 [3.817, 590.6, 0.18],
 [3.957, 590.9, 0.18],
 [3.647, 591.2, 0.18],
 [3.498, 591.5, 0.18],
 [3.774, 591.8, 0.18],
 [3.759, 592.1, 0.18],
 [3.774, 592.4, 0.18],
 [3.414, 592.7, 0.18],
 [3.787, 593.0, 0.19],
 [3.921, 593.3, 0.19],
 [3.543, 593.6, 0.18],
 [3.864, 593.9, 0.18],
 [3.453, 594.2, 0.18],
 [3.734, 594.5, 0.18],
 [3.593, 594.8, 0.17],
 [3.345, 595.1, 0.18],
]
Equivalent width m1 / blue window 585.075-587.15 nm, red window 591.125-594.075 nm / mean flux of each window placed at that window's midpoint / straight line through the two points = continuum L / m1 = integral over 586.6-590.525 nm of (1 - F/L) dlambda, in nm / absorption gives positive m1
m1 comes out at 0.23 nm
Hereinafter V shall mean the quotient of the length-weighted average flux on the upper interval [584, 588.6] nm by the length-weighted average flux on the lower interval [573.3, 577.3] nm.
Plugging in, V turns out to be 1.04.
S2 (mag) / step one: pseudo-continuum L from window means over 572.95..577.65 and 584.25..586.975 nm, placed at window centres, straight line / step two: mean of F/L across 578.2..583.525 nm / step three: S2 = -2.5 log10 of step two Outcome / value 0.02 mag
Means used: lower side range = 3.66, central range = 3.69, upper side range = 3.82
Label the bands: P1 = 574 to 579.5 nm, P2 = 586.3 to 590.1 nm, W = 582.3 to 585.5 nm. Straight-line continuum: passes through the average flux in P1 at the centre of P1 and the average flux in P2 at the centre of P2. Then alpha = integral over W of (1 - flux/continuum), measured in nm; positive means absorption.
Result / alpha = -0.226 nm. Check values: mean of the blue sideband 3.63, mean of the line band 3.82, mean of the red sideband 3.53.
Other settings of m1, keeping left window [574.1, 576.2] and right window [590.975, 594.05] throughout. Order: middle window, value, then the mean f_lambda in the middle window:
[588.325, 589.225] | 0.12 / 3.21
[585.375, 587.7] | -0.06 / 3.79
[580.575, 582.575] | -0.08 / 3.83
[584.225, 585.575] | -0.05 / 3.84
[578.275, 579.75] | 0.06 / 3.54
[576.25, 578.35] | 0.01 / 3.66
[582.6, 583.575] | 0.01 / 3.63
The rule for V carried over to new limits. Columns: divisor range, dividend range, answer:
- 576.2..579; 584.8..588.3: 1.04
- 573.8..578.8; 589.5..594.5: 1.00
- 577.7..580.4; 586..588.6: 1.05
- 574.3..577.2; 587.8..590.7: 0.94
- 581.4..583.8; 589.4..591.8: 0.96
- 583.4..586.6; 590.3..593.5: 0.97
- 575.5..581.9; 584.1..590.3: 1.00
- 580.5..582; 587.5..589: 0.98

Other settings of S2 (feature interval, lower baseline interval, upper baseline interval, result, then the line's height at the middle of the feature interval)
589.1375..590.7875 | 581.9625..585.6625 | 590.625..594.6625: 0.08 mag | 3.75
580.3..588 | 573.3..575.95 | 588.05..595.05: -0.05 mag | 3.63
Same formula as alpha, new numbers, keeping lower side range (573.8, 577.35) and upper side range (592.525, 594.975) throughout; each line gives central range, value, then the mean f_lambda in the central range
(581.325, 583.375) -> -0.070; 3.8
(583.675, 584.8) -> -0.073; 3.91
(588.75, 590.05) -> 0.188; 3.13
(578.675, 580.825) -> 0.071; 3.55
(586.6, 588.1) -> -0.029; 3.74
